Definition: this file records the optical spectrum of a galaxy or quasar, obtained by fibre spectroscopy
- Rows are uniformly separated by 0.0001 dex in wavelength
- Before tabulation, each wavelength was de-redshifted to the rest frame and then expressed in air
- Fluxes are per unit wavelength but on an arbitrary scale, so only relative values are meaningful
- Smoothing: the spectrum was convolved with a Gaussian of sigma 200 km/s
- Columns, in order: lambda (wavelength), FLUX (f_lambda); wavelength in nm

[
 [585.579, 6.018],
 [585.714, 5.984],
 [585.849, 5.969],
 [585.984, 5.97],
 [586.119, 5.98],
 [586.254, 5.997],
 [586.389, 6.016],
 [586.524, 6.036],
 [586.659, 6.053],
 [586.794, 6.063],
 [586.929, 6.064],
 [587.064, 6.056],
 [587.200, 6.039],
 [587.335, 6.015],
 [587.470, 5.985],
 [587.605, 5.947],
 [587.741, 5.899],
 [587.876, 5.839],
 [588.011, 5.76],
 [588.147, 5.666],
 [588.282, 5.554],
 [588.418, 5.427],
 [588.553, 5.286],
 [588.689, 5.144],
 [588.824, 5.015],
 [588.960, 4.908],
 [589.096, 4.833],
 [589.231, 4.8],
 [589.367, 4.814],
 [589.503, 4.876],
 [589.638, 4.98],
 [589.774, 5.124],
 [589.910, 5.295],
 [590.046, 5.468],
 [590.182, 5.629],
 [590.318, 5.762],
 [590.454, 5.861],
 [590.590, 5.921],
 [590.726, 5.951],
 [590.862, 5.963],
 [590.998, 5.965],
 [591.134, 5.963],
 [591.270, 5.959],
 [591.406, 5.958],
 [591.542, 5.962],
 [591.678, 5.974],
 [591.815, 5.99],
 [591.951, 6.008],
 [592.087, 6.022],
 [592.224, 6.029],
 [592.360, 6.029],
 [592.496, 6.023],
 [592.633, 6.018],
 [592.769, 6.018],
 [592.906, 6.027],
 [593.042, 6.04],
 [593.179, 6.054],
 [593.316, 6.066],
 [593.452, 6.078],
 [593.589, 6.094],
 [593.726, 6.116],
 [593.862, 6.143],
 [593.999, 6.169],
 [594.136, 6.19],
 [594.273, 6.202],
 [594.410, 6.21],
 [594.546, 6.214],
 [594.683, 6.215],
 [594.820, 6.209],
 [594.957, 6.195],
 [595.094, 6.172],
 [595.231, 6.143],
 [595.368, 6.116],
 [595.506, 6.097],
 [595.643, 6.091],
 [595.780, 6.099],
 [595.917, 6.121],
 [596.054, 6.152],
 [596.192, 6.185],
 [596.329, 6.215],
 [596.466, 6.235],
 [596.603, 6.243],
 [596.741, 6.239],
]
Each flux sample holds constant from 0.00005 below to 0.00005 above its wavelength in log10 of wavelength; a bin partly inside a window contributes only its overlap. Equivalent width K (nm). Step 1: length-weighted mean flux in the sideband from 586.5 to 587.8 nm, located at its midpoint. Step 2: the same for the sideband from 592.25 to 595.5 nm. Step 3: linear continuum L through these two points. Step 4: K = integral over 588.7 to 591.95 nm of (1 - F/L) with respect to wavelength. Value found 0.29 nm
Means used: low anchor 6.01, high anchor 6.12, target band 5.52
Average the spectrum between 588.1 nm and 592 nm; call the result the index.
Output 5.52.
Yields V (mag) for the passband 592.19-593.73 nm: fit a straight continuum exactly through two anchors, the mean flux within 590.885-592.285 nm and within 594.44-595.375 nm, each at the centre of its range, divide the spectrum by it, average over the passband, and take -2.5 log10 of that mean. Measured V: 0.00 mag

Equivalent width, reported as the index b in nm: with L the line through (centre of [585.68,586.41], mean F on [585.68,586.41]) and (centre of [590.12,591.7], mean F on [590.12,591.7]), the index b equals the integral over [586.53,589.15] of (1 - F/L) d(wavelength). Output 0.12 nm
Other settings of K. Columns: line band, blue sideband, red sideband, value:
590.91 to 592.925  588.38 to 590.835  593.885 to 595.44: -0.11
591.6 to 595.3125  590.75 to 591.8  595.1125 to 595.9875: -0.03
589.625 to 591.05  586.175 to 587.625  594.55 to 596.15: 0.10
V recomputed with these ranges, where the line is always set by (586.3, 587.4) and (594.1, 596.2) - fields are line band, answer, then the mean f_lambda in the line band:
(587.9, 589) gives 0.13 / 5.38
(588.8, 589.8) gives 0.23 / 4.91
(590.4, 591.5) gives 0.03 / 5.95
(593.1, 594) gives 0.01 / 6.09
